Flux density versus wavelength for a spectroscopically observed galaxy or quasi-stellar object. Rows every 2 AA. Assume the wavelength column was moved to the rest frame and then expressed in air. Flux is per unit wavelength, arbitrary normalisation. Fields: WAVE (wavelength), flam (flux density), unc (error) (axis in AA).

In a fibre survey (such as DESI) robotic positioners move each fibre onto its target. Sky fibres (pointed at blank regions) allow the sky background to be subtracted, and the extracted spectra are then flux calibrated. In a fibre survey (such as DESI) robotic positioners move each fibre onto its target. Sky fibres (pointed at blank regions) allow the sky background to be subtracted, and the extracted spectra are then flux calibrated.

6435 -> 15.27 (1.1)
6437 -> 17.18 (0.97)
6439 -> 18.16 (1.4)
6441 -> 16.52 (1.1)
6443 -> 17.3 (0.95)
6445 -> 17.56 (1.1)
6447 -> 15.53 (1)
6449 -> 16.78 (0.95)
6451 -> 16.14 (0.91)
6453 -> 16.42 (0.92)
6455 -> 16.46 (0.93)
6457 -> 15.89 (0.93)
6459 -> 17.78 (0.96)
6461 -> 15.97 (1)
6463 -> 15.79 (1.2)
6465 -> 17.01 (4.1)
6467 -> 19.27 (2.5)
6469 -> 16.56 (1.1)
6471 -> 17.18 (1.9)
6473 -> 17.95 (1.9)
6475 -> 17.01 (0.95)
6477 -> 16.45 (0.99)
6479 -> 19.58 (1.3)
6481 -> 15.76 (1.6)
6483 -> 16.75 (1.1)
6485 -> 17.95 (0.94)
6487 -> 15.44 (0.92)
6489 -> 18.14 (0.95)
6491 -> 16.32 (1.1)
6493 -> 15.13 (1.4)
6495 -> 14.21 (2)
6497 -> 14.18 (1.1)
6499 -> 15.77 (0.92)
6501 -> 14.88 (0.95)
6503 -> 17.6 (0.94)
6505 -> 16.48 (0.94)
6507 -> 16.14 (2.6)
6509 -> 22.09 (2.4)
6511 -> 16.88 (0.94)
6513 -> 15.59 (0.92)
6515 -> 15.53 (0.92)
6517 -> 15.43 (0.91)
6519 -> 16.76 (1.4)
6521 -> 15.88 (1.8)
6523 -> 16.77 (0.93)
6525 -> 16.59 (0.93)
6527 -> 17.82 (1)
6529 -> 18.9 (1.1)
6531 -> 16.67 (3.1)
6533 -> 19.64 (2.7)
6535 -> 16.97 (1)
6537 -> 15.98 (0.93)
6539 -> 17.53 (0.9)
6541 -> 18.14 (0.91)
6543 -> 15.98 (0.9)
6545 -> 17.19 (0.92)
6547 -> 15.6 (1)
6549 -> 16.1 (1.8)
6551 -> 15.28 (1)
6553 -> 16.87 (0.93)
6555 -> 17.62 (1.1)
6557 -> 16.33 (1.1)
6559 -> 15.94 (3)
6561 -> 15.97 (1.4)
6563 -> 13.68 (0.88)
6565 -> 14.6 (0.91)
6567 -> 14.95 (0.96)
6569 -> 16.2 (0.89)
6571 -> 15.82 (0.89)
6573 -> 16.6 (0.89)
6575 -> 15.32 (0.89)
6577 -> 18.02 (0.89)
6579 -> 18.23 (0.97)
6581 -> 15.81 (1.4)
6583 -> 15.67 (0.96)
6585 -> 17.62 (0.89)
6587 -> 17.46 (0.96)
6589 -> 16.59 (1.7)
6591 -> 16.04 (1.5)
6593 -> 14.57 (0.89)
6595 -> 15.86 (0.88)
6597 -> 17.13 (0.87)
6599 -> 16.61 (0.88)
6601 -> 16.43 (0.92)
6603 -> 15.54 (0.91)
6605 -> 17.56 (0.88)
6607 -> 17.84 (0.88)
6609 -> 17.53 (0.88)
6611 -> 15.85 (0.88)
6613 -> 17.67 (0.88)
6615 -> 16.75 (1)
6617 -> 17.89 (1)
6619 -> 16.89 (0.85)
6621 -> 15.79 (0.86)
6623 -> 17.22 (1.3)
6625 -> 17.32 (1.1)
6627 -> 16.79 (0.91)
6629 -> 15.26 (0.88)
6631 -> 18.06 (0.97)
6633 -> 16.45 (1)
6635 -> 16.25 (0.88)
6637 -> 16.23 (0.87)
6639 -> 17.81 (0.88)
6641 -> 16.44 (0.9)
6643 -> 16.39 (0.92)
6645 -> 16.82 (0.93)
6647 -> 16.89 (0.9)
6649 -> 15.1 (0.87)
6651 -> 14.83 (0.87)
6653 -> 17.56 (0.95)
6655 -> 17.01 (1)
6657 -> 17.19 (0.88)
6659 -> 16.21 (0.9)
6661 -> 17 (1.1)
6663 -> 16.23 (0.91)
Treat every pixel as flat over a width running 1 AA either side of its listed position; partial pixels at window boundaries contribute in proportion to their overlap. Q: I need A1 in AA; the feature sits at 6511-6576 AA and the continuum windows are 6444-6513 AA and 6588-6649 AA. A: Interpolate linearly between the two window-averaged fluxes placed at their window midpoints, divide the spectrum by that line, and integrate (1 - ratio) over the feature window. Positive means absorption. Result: 1.17 AA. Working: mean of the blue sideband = 16.7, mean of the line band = 16.4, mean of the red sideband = 16.7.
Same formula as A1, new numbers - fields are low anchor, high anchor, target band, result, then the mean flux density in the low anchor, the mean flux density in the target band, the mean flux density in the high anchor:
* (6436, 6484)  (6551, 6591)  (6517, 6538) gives -0.75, 17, 17.1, 16.2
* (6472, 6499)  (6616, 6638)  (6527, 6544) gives -0.93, 16.5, 17.5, 16.7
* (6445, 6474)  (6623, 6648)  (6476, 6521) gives 0.79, 16.8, 16.5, 16.7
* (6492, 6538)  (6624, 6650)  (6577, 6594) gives 0.01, 16.6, 16.6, 16.6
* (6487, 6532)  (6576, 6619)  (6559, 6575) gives 1.21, 16.5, 15.4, 16.8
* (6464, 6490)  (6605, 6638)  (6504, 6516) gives 0.07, 17.3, 17.1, 16.9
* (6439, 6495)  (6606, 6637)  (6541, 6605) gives 2.38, 16.8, 16.2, 16.9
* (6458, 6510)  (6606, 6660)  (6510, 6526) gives 0.60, 16.8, 16.2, 16.7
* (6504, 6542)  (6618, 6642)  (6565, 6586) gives 0.74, 17.1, 16.3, 16.7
